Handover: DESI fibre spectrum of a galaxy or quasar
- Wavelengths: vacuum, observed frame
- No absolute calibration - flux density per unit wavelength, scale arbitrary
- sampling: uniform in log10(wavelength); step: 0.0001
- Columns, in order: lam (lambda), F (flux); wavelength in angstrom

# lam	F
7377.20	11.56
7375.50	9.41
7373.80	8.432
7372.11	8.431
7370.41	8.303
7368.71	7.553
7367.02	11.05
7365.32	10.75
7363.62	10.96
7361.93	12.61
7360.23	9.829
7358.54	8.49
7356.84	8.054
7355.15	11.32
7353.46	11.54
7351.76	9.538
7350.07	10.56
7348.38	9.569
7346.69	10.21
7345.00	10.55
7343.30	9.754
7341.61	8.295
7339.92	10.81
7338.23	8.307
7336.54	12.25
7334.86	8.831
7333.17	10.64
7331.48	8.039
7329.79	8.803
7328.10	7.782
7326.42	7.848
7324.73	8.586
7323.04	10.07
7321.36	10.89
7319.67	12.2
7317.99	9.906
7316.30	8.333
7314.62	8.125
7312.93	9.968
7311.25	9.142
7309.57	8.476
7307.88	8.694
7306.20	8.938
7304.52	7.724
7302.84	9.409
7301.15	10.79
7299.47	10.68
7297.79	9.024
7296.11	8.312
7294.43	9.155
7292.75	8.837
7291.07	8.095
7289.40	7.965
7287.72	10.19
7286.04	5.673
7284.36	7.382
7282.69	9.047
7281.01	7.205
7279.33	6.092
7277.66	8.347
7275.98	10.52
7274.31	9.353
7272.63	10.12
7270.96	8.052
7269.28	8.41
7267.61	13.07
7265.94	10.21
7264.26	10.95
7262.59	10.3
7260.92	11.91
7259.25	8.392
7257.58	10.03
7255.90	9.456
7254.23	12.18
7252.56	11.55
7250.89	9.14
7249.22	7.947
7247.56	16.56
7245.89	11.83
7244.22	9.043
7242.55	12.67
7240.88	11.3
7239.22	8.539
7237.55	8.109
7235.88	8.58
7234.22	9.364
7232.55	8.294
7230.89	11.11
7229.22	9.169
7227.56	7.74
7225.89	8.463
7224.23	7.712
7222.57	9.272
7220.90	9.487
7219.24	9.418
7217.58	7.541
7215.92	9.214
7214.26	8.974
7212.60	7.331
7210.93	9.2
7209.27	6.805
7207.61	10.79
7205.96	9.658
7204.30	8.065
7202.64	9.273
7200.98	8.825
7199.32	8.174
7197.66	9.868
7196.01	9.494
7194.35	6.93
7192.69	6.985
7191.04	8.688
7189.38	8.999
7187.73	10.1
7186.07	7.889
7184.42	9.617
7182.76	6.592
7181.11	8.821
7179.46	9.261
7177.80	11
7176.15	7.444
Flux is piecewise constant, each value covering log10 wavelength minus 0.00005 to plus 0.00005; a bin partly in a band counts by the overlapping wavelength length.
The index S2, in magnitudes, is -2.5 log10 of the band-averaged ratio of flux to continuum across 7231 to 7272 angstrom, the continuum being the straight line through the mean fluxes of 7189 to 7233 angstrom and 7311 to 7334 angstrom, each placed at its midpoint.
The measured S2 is -0.15 mag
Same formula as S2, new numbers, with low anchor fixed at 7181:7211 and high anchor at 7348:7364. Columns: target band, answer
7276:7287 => 0.248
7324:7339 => 0.113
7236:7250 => -0.168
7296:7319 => 0.070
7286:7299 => 0.116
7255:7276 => -0.078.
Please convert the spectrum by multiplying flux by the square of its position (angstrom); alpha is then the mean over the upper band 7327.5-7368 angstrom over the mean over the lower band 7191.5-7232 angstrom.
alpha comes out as 1.2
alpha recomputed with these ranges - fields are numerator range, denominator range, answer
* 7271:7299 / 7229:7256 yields 0.83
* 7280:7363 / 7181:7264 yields 1.03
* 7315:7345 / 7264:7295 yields 1.09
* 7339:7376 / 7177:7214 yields 1.17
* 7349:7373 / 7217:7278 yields 1.04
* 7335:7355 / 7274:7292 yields 1.26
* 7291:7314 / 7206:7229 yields 1.08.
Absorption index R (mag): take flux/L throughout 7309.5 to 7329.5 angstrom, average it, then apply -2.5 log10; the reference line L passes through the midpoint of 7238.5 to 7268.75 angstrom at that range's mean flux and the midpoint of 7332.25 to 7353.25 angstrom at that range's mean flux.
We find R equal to 0.10 mag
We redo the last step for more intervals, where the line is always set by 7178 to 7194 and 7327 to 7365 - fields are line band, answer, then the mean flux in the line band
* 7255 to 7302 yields 0.01 mag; 9.2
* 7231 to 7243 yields -0.06 mag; 9.55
